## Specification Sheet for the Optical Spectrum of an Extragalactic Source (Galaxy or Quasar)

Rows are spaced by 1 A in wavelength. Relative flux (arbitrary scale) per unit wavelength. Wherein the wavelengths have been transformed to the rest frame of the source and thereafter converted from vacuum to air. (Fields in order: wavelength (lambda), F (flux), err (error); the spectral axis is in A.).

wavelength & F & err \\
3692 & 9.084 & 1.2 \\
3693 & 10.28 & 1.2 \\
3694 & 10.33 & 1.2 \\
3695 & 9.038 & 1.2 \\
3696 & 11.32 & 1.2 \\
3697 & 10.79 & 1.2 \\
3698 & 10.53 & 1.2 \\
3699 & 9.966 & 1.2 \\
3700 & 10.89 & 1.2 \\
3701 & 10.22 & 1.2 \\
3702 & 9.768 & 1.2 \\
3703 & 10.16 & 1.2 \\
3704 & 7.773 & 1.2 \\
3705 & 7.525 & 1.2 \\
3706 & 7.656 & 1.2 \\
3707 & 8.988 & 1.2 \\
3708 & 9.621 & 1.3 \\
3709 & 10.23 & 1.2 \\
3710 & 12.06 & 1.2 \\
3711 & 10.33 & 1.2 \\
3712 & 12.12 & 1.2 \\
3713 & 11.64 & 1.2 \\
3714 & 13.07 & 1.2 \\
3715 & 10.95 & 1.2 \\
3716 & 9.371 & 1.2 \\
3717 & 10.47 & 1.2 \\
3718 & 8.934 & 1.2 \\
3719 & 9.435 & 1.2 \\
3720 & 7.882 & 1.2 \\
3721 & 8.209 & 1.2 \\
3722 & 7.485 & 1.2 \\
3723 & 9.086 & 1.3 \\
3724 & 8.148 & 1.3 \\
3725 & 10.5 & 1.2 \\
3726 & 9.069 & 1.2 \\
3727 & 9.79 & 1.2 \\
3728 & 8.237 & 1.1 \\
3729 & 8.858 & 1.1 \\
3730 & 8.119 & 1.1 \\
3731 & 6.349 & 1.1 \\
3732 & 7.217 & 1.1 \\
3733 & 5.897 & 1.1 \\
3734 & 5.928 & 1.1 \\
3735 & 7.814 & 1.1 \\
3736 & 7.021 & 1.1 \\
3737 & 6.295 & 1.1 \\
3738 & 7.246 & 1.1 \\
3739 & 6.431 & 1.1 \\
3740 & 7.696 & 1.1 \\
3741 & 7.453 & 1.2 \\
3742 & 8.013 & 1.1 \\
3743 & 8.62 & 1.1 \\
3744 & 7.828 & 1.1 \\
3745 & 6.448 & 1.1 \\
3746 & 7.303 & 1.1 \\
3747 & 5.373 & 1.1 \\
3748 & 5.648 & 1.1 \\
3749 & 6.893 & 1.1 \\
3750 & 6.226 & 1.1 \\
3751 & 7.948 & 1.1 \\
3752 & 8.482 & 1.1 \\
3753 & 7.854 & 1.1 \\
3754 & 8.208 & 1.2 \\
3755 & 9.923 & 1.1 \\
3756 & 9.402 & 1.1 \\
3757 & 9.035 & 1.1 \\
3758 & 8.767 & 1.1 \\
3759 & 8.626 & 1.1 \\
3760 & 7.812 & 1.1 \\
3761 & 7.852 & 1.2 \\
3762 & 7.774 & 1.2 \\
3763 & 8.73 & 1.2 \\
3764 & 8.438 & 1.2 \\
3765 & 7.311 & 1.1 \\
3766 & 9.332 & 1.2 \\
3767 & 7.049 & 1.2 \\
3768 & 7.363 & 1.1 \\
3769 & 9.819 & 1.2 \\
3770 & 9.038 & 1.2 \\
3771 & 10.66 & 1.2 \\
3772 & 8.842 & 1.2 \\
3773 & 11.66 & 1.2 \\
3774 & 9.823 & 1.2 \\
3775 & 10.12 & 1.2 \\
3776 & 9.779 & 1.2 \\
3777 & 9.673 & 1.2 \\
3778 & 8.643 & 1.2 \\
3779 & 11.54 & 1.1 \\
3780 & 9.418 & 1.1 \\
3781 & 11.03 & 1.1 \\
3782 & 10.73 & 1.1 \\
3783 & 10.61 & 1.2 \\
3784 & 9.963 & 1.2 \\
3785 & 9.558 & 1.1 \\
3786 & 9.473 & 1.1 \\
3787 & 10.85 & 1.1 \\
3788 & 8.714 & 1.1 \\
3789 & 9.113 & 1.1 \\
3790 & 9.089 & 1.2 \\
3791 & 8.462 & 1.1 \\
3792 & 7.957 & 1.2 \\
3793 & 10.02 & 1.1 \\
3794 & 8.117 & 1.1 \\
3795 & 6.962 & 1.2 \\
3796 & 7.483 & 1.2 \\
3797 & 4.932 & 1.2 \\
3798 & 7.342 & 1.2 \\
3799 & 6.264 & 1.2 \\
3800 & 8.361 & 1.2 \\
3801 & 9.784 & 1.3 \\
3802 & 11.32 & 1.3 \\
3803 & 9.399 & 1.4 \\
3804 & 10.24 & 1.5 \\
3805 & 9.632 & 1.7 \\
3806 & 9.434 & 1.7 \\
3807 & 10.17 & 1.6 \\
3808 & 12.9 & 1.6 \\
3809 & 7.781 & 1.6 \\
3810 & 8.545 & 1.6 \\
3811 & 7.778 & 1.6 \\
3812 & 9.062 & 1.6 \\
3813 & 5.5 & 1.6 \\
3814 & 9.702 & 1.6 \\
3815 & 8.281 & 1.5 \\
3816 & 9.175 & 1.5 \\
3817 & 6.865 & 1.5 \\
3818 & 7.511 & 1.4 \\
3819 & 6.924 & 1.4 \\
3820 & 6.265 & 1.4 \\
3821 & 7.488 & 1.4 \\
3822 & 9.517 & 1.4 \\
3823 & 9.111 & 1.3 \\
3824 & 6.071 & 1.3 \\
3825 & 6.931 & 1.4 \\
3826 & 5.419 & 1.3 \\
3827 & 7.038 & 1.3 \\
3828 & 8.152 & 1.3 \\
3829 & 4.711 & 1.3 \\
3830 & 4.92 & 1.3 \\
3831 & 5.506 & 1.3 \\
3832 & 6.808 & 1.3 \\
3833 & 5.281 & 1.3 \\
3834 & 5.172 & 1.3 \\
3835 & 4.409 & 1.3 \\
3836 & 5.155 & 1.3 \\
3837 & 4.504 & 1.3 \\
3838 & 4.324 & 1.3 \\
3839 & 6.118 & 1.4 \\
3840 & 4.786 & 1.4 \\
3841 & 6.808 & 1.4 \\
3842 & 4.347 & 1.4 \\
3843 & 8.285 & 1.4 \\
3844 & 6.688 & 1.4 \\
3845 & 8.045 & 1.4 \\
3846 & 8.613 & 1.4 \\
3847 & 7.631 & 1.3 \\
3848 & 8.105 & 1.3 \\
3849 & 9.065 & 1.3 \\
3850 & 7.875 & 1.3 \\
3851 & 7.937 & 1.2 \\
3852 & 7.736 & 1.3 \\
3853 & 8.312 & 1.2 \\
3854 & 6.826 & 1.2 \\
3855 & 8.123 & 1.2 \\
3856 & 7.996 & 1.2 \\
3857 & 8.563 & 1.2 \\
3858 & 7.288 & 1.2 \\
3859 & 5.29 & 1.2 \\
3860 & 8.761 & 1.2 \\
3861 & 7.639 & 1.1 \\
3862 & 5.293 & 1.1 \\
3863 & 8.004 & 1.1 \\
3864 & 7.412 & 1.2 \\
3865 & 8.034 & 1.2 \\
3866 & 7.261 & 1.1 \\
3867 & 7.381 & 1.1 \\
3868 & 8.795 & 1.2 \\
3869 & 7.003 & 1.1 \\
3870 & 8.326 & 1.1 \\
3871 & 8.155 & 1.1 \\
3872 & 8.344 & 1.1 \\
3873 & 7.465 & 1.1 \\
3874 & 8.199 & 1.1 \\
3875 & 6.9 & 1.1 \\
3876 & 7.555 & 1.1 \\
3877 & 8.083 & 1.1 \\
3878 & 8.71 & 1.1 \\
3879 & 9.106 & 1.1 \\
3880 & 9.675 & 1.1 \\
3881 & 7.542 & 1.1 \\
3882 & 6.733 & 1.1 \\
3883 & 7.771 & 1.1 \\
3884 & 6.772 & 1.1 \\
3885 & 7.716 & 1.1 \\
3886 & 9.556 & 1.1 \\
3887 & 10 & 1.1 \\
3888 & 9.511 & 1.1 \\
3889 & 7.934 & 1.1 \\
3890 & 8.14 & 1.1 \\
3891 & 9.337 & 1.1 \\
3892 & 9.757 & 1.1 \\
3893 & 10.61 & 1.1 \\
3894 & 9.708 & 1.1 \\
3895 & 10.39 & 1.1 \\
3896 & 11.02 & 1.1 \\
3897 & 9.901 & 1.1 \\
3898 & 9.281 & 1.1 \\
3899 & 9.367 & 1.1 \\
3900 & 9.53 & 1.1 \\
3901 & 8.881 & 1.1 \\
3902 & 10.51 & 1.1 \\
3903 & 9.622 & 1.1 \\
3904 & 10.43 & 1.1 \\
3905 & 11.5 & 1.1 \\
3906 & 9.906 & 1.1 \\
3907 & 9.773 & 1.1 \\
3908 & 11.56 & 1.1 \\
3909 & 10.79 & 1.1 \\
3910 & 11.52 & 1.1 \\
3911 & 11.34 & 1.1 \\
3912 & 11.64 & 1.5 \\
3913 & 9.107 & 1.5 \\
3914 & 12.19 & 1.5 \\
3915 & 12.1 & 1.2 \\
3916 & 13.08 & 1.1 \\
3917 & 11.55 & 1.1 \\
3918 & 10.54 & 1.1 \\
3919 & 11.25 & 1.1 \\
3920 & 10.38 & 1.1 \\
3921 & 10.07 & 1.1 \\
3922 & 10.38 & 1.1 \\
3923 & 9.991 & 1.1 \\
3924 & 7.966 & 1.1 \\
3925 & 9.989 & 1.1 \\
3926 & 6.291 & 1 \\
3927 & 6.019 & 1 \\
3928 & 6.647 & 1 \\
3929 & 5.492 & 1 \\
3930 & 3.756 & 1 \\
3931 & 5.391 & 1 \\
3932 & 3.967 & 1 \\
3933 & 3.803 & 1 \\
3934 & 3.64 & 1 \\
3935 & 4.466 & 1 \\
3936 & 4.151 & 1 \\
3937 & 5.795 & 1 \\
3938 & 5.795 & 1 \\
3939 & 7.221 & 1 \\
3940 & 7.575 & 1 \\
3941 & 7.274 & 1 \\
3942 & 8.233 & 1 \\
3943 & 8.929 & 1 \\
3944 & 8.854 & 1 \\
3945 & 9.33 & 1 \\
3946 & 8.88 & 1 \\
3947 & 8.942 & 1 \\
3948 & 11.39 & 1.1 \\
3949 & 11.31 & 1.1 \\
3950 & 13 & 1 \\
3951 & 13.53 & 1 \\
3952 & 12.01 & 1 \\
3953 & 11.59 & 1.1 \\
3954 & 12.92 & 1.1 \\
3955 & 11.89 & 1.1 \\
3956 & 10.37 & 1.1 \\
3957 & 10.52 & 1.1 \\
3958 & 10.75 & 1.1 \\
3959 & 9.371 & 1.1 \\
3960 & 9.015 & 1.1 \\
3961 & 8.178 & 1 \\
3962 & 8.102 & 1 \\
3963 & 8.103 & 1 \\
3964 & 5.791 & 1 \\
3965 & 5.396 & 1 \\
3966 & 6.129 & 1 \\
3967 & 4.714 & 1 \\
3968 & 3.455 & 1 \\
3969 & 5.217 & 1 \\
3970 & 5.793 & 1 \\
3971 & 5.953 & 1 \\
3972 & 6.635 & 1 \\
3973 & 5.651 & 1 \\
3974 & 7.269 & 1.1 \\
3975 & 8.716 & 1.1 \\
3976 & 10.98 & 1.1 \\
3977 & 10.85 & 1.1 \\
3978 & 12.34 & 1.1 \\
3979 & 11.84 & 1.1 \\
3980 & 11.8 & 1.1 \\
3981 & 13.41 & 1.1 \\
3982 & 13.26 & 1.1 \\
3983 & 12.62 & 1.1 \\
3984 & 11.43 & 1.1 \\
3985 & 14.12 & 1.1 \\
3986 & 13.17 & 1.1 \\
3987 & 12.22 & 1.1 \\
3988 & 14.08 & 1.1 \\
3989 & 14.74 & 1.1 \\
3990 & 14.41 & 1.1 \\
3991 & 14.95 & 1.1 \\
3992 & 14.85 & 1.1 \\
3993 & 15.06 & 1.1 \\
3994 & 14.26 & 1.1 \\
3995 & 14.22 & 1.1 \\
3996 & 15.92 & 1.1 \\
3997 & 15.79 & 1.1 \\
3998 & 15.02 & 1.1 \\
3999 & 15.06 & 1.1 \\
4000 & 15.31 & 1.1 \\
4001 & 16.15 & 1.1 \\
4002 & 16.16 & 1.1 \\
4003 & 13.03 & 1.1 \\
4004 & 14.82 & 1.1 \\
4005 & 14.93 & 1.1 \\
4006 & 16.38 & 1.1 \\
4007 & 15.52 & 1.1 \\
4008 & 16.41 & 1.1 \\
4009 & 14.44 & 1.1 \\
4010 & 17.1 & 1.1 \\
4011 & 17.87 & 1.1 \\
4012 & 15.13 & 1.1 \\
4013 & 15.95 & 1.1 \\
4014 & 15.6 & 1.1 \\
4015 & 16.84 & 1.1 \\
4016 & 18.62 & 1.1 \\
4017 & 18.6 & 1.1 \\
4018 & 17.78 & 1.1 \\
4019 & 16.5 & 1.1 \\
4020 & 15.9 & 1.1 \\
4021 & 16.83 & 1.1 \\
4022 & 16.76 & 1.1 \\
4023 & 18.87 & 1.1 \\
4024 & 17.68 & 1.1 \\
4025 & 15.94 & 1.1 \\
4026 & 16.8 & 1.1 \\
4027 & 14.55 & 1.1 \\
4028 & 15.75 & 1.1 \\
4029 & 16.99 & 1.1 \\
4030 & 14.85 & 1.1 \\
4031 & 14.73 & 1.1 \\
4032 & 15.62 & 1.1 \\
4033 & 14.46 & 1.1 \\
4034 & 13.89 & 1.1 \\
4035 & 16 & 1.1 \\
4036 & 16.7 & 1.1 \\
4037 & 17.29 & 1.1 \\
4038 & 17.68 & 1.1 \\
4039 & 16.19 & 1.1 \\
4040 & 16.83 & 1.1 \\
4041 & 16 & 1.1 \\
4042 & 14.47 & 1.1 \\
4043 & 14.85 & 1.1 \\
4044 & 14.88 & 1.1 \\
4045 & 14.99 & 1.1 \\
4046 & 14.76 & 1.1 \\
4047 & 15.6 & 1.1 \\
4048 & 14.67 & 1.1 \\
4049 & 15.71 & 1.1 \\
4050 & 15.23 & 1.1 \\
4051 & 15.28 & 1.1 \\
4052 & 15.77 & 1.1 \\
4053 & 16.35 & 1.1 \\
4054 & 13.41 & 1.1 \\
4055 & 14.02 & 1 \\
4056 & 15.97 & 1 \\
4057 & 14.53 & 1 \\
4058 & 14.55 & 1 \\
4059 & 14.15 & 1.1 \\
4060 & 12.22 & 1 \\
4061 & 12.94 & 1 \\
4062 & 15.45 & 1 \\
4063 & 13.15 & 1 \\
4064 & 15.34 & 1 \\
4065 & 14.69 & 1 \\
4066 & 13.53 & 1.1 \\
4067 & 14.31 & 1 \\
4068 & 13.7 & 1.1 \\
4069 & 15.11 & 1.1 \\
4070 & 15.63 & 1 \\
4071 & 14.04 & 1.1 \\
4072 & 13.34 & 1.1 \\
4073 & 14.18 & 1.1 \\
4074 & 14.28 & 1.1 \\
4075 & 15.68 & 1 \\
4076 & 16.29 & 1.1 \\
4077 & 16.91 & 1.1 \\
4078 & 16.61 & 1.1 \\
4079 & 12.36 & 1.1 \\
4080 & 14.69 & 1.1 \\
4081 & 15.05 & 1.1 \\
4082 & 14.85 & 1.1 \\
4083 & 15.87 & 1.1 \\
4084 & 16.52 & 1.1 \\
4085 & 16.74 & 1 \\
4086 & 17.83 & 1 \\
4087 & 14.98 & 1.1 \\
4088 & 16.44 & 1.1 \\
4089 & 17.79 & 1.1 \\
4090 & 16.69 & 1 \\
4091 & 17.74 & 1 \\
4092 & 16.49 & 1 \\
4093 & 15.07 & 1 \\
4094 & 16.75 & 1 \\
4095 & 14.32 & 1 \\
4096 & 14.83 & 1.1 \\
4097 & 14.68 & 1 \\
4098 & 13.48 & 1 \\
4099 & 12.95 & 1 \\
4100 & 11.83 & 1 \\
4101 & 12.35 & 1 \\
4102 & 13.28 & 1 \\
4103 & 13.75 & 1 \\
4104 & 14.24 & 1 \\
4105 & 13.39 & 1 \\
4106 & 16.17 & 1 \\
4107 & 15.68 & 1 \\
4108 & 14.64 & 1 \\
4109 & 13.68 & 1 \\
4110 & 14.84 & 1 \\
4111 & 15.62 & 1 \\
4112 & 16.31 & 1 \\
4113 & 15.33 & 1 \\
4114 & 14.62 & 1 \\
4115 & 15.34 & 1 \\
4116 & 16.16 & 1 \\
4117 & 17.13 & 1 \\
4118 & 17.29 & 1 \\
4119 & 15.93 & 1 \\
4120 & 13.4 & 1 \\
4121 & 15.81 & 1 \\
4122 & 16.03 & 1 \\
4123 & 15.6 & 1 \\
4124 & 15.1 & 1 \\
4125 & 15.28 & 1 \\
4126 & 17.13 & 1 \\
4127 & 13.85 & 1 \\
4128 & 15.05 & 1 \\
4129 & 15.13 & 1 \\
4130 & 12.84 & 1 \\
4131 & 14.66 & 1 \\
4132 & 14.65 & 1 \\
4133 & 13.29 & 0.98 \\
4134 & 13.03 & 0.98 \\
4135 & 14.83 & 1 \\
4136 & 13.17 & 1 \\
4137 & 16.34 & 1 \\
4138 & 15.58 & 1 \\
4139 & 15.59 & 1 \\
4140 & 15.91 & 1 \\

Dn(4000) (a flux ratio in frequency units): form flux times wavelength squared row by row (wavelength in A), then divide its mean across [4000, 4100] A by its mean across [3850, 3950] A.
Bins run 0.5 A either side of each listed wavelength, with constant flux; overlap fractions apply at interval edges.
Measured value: 1.96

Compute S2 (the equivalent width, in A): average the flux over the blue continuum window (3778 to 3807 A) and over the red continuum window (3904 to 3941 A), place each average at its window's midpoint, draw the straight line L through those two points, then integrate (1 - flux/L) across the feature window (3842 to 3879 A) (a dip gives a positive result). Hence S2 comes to 4.53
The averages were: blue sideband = 9.14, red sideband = 8.53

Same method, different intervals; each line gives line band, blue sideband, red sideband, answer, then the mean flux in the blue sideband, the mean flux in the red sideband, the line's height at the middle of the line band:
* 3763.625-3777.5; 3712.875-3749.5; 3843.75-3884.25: -2.10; 8.09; 7.79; 8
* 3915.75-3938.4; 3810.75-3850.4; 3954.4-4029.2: 6.64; 6.84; 13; 10.5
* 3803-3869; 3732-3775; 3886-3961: 9.33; 7.97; 9.3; 8.61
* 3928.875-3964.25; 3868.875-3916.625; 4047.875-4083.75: 8.85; 9.44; 14.7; 11.1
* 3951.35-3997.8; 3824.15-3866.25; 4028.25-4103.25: 4.12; 6.78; 15.1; 11.7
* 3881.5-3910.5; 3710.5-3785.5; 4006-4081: 6.07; 8.67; 15.5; 12.1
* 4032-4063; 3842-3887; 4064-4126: -3.44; 7.82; 15.2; 13.6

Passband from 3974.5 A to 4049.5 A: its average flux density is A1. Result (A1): 15.1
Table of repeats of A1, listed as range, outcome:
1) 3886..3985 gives 9.13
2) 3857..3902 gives 8.39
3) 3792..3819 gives 8.52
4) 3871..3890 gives 8.2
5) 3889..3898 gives 9.72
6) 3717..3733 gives 8.47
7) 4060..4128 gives 15.1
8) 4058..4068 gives 14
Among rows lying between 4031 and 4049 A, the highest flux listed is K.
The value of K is 17.68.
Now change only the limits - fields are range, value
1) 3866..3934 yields 13.08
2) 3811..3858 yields 9.702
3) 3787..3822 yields 12.9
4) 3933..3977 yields 13.53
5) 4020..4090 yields 18.87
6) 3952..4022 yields 18.62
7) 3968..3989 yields 14.74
